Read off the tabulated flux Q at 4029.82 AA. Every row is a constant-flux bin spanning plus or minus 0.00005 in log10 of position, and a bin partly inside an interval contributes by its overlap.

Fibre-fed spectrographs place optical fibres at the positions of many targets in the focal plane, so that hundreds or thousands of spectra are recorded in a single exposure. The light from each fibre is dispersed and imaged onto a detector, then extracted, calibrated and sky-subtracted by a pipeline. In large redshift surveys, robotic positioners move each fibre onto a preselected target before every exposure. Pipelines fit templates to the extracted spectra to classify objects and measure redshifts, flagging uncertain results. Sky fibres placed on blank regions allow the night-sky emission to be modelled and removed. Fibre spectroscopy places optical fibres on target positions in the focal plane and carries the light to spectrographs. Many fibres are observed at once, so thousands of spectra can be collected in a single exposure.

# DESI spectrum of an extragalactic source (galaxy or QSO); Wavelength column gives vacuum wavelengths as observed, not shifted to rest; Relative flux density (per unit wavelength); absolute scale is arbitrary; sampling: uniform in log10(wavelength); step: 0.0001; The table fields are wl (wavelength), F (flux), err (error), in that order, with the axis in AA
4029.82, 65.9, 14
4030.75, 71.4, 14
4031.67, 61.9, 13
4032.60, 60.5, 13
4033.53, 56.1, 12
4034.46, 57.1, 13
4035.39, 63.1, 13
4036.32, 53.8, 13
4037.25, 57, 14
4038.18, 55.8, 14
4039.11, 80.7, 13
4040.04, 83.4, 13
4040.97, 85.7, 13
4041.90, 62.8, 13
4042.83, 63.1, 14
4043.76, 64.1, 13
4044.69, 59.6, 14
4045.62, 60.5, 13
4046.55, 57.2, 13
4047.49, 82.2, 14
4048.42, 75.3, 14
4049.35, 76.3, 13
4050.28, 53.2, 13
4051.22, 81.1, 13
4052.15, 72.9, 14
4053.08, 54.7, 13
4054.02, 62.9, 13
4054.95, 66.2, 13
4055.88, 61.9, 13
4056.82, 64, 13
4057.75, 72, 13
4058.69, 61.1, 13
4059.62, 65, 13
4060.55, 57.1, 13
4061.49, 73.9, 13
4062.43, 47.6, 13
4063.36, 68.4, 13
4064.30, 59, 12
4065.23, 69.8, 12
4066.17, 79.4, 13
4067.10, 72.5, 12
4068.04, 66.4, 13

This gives 65.9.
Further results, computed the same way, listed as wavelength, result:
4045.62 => 60.5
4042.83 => 63.1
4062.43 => 47.6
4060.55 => 57.1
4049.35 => 76.3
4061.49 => 73.9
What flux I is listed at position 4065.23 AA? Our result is 69.8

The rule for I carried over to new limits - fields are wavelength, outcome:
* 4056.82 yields 64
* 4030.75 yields 71.4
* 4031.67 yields 61.9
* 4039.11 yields 80.7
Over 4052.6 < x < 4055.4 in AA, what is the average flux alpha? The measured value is 61.3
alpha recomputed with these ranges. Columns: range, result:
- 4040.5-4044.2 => 69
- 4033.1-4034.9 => 56.6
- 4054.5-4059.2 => 65.1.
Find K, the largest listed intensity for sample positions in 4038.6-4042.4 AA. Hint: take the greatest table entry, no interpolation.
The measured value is 85.7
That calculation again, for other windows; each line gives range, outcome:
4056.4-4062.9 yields 73.9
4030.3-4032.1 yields 71.4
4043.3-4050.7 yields 82.2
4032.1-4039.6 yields 80.7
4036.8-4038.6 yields 57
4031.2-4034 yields 61.9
